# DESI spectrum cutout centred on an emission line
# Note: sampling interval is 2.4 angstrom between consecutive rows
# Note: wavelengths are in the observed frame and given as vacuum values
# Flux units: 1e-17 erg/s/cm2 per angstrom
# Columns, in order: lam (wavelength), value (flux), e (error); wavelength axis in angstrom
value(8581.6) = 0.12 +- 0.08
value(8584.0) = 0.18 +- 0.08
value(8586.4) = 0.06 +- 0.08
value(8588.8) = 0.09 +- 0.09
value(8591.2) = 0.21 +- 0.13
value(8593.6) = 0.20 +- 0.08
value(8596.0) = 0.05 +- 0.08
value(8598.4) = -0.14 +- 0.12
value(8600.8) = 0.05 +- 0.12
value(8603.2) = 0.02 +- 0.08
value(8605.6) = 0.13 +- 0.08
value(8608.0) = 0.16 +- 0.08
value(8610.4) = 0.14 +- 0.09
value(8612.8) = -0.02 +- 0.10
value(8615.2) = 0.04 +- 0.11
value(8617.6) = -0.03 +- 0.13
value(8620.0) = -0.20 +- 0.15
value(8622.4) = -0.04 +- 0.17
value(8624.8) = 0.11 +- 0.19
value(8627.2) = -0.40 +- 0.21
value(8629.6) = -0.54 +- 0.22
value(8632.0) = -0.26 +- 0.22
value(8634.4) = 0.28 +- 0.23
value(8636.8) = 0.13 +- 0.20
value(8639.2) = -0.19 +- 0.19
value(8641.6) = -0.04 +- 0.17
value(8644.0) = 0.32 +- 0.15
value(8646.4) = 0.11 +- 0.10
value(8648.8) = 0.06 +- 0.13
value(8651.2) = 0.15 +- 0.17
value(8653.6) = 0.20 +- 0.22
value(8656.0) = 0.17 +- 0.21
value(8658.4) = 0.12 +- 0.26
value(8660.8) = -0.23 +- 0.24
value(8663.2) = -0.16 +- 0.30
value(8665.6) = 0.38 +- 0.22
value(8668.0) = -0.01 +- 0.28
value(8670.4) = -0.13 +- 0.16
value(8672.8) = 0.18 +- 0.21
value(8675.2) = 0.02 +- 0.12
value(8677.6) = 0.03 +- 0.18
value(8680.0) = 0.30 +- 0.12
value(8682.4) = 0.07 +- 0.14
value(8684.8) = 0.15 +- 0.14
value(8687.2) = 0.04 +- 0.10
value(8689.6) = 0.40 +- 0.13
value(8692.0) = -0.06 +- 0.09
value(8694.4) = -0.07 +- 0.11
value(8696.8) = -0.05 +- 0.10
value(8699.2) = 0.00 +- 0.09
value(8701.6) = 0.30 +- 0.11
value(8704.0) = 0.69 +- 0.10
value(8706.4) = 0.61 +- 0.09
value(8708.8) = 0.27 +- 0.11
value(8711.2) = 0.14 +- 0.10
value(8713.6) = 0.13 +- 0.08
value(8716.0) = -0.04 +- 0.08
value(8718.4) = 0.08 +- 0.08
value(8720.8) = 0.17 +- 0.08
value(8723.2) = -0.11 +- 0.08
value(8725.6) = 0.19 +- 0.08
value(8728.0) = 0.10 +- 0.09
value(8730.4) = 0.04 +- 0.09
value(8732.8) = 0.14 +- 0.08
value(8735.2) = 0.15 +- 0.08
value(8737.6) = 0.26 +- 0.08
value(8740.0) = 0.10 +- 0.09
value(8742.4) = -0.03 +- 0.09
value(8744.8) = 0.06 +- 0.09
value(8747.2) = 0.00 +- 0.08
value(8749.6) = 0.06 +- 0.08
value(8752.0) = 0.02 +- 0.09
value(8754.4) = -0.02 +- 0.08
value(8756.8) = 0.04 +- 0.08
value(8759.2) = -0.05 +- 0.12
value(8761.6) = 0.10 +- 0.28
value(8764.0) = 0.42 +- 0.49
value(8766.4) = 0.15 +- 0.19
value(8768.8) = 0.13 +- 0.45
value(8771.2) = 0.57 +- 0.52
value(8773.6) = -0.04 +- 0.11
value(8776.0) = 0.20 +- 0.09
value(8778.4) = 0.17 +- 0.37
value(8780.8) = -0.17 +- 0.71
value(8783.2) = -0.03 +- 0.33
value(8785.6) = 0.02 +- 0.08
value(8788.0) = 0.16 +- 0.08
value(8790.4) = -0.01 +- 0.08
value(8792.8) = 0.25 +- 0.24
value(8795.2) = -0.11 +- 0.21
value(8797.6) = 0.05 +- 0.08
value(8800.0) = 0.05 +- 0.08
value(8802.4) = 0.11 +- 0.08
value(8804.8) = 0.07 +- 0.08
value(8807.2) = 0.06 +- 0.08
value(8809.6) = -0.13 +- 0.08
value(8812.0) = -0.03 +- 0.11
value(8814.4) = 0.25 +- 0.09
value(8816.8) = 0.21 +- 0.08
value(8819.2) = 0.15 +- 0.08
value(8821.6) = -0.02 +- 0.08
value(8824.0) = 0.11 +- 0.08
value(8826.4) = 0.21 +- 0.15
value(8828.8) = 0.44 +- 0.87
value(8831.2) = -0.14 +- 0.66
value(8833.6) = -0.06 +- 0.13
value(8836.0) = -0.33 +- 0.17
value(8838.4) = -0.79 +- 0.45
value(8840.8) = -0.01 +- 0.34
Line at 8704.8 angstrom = H-beta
